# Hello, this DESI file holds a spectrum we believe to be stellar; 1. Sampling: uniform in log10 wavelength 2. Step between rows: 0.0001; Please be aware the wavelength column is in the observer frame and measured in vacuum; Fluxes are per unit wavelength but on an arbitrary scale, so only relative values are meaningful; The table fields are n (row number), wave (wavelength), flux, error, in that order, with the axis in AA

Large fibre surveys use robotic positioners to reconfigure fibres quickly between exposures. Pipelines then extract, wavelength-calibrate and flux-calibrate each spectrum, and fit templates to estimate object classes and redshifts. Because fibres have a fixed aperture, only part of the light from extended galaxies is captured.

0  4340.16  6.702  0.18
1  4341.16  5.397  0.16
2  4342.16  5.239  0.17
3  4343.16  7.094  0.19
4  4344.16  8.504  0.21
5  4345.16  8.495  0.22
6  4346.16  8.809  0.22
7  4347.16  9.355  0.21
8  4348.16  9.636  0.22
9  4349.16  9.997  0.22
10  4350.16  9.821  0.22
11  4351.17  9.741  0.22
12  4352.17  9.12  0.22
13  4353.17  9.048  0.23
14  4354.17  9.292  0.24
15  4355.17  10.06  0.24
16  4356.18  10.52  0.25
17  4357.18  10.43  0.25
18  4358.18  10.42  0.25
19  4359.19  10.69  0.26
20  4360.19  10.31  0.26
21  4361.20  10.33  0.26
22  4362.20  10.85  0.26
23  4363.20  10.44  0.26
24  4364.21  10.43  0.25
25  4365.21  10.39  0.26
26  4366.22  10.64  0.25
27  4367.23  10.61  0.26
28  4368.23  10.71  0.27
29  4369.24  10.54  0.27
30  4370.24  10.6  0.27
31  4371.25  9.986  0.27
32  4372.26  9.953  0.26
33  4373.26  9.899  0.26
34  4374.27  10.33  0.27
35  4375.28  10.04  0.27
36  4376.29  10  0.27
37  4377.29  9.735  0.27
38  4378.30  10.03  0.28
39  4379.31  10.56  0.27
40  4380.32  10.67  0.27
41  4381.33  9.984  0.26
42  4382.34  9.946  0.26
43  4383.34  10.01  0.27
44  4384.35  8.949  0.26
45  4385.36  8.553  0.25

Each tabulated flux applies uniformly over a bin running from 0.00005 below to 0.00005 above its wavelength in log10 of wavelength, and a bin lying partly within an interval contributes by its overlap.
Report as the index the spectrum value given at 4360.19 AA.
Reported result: 10.31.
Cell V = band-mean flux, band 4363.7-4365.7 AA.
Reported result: 10.4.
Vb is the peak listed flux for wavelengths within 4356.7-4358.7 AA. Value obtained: 10.43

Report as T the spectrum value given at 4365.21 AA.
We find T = 10.39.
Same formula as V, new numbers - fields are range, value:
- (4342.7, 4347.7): 8.48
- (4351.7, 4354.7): 9.19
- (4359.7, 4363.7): 10.5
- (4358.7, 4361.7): 10.4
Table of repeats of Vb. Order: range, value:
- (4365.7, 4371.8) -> 10.71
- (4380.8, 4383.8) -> 10.01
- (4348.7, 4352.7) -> 9.997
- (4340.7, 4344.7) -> 8.504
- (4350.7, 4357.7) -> 10.52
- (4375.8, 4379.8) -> 10.56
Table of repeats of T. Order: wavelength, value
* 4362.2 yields 10.85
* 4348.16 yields 9.636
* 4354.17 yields 9.292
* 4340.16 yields 6.702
